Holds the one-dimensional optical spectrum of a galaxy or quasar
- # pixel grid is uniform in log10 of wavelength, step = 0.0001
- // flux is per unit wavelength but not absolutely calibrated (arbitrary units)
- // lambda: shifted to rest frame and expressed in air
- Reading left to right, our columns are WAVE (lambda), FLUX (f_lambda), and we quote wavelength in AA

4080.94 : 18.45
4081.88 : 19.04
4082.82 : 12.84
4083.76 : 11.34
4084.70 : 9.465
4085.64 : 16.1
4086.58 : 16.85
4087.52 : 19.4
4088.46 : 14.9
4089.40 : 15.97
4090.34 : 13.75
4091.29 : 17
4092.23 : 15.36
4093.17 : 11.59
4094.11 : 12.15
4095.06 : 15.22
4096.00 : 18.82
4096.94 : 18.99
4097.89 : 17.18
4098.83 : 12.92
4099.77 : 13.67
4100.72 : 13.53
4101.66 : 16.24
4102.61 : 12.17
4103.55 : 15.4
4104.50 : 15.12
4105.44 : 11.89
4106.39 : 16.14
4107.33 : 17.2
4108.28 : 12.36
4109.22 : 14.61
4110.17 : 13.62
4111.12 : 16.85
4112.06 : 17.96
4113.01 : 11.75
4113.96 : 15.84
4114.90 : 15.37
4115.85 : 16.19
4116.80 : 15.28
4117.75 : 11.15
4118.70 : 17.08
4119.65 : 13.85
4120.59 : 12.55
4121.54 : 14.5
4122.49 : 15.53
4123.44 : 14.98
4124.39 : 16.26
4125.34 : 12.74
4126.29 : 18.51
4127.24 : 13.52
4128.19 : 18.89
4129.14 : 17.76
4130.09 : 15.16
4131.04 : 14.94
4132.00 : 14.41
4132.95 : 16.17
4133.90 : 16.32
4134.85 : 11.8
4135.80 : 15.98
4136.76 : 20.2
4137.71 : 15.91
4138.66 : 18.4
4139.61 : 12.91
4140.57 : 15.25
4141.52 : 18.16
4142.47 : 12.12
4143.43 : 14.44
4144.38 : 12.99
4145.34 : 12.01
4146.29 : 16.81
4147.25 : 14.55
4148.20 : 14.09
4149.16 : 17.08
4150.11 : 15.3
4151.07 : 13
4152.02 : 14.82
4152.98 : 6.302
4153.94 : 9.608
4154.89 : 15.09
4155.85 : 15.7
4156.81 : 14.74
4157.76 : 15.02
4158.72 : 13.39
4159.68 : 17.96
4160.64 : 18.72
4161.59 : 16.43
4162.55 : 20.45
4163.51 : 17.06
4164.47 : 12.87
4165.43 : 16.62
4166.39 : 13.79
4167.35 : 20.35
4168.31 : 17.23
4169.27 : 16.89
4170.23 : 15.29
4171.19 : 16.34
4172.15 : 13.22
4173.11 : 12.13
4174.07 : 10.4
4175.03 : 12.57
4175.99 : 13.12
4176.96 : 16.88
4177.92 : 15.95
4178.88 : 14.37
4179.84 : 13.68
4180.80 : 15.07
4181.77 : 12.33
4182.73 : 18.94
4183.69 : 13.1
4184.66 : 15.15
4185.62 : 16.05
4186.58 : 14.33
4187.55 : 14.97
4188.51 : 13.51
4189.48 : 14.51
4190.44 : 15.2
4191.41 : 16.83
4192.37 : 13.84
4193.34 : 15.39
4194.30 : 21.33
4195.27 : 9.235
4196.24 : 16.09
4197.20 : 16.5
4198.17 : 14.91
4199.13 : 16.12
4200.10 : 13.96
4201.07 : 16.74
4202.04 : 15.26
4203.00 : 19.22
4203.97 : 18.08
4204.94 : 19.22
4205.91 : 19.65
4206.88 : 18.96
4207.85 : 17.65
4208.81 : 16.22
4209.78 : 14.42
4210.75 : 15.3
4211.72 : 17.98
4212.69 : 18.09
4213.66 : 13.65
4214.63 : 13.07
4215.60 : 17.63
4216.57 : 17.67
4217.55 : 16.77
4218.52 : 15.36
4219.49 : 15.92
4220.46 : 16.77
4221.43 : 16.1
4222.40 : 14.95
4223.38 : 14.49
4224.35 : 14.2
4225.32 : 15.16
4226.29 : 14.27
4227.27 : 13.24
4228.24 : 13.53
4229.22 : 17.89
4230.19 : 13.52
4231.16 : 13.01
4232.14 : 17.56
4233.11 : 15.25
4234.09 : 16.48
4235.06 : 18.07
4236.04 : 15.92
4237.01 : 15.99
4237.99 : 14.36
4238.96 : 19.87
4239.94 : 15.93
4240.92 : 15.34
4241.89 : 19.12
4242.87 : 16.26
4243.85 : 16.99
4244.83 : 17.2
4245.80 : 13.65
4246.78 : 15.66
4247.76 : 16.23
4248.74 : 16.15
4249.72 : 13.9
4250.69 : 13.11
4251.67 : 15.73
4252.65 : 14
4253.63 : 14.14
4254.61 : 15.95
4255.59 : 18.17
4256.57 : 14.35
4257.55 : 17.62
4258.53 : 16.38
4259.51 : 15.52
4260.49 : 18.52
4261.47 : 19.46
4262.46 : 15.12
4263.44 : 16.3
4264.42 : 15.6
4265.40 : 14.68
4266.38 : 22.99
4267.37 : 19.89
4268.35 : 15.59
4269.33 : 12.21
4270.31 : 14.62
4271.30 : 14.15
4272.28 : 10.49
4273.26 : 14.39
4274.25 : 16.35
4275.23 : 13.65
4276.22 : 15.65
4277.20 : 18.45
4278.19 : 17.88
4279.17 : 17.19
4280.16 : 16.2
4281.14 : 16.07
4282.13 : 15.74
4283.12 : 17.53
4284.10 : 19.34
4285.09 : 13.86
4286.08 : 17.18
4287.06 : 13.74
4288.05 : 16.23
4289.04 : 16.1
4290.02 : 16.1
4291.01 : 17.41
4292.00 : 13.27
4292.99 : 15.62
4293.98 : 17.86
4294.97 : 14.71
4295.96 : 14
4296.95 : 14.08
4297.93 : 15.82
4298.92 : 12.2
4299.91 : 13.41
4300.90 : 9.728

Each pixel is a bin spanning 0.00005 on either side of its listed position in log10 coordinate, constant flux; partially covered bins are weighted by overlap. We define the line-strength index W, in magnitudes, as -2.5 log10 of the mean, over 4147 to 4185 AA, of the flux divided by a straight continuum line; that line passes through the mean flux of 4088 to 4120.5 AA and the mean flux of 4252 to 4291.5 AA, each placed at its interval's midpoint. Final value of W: 0.03 mag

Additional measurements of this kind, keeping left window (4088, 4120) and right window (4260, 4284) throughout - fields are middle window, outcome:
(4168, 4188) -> 0.06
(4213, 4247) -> 0.01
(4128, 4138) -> -0.06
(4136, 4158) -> 0.05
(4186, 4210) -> -0.03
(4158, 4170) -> -0.09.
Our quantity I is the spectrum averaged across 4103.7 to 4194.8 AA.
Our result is 15.1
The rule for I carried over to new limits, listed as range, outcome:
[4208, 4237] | 15.6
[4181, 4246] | 15.9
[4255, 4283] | 16.2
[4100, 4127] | 14.8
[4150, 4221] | 15.5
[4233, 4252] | 16.1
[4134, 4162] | 14.8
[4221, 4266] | 15.8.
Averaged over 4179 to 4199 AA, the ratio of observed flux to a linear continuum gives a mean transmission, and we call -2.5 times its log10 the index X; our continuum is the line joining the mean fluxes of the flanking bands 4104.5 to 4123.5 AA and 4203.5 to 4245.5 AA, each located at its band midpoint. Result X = 0.05 mag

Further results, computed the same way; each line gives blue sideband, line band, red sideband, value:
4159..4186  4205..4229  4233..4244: 0.02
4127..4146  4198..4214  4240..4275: -0.08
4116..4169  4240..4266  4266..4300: -0.03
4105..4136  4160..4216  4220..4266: -0.02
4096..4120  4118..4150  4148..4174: -0.02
